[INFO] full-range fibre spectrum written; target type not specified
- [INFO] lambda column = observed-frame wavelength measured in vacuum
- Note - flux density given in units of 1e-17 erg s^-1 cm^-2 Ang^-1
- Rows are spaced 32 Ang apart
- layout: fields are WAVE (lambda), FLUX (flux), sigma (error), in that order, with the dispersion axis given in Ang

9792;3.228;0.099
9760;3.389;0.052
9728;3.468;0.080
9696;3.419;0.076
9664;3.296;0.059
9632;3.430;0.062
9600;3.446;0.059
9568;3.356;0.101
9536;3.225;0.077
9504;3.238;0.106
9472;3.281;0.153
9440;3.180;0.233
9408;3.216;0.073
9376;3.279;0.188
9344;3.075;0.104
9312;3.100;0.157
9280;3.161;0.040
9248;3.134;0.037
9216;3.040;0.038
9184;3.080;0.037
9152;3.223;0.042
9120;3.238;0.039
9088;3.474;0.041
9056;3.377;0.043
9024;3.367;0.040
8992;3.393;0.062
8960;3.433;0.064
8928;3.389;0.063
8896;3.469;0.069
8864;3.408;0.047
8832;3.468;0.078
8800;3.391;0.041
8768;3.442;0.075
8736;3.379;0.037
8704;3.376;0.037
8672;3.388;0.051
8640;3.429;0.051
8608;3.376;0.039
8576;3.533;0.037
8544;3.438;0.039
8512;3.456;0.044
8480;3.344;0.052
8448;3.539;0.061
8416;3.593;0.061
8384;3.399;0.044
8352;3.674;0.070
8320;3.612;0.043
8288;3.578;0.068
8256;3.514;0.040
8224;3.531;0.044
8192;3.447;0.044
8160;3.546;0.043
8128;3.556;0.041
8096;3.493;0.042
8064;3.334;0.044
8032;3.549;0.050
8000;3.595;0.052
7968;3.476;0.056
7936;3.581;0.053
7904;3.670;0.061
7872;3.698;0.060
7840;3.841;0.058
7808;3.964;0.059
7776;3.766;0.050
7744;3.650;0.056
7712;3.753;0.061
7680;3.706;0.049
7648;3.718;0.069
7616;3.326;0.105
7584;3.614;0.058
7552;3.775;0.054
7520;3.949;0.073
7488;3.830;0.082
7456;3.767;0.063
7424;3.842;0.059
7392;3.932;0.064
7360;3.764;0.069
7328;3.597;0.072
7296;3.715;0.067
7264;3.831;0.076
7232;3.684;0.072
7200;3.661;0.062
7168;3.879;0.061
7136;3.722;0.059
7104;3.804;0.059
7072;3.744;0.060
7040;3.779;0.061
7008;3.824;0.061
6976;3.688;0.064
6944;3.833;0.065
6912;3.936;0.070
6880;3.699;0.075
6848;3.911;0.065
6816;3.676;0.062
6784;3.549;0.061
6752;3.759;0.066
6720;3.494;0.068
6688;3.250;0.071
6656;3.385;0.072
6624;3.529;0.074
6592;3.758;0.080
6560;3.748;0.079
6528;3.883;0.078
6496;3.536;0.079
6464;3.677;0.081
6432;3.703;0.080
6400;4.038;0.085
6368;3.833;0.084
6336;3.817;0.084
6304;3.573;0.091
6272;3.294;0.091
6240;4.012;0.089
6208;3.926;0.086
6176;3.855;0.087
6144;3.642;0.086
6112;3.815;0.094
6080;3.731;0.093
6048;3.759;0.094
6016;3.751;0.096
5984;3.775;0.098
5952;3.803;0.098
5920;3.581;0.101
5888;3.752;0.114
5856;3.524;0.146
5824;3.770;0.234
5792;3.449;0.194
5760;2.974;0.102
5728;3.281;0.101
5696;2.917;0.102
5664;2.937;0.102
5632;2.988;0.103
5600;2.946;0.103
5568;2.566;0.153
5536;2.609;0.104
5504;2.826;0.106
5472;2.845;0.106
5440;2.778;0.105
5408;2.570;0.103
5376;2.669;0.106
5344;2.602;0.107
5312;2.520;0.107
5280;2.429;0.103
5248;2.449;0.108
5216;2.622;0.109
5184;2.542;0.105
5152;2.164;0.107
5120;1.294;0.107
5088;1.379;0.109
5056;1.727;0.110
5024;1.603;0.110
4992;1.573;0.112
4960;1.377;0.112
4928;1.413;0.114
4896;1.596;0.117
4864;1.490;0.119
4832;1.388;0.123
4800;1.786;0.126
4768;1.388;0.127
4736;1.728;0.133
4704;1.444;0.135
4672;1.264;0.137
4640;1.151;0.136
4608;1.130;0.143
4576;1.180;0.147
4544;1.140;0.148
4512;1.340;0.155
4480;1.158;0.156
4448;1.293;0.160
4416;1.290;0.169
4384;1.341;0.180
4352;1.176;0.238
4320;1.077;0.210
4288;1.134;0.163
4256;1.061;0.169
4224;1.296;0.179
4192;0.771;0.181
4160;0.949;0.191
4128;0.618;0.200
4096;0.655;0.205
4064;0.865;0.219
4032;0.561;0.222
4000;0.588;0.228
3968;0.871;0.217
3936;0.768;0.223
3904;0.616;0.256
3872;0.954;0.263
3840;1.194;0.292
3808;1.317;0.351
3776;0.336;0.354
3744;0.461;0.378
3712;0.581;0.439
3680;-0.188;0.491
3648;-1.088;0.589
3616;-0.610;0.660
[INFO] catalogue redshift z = 0.290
